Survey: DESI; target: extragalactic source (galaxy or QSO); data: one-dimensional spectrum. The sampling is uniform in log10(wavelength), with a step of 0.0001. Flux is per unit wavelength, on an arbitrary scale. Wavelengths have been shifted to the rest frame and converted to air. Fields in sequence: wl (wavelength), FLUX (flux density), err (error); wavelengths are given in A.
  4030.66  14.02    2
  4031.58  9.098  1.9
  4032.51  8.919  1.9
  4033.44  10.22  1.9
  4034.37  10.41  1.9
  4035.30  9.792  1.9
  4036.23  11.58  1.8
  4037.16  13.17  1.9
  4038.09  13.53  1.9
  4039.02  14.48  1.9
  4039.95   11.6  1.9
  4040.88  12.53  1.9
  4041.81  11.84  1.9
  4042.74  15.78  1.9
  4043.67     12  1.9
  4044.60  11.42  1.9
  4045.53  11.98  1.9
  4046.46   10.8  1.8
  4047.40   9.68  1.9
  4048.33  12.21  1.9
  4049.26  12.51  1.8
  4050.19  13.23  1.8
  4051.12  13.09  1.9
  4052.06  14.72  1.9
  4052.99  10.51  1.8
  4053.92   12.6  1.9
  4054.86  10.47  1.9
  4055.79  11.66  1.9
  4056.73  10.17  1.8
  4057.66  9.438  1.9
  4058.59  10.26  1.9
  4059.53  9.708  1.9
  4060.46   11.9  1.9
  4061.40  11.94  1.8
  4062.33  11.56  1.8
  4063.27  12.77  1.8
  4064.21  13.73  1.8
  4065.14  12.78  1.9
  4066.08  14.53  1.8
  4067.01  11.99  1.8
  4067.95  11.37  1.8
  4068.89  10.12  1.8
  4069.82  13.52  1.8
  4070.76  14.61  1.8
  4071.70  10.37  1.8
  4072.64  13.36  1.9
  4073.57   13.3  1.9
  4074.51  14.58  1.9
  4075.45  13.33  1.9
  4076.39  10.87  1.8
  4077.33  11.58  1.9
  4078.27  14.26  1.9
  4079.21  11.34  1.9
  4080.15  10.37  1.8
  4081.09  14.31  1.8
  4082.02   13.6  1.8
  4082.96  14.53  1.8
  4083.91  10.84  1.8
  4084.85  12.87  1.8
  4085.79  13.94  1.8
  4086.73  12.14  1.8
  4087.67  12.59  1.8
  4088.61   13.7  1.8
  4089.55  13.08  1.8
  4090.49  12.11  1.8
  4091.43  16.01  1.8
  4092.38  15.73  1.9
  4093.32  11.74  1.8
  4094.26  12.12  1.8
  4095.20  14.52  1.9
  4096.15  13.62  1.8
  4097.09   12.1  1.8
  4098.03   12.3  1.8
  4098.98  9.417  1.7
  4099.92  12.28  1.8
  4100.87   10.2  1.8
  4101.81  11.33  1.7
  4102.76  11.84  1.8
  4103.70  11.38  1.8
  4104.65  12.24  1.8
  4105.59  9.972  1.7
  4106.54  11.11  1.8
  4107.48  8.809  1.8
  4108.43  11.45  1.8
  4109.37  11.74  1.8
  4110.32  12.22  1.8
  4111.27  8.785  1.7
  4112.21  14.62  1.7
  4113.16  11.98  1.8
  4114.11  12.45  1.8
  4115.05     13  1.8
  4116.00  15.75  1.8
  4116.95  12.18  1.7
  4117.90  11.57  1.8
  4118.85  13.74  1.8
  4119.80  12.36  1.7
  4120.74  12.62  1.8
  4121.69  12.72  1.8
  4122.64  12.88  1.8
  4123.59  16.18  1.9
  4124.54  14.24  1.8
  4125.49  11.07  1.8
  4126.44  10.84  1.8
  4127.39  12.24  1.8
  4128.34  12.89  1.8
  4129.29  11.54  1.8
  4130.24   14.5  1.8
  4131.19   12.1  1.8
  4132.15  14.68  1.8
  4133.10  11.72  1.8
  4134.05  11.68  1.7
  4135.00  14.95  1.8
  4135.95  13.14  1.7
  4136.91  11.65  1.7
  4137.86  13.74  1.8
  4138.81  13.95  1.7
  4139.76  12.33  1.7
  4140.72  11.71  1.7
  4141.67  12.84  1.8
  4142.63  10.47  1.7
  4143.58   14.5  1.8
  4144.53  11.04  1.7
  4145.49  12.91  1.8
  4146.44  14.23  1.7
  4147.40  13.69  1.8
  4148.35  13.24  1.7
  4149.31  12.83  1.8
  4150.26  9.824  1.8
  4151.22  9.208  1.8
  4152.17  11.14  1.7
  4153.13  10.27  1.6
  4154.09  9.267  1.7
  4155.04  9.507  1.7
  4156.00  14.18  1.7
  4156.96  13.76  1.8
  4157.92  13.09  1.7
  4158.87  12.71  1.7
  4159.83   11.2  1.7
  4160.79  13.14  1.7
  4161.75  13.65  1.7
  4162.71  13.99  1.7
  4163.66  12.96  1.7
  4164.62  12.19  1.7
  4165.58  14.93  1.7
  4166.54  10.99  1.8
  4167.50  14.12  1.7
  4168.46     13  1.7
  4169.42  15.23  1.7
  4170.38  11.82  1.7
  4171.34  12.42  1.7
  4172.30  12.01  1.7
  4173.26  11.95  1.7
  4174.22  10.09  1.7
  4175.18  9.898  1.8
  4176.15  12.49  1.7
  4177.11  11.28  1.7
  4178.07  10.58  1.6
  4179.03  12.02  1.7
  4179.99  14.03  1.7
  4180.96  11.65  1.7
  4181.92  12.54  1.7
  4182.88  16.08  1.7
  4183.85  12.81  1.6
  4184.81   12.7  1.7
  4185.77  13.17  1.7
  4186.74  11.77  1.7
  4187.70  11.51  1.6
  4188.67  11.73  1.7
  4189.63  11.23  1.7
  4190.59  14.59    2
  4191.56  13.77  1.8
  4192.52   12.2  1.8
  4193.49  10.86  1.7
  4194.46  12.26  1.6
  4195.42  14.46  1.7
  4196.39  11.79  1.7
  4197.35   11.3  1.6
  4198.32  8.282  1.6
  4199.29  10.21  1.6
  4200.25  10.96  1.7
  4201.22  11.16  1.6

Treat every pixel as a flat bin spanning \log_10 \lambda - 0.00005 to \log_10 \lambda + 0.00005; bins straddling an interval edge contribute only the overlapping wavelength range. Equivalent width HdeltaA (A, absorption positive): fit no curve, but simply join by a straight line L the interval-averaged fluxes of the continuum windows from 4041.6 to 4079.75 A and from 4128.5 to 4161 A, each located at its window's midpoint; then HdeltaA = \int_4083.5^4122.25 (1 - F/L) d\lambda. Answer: -0.2 A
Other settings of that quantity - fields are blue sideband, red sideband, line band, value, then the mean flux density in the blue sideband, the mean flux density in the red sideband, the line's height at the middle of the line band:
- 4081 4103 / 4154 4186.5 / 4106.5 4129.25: 0.5 A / 12.8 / 12.5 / 12.7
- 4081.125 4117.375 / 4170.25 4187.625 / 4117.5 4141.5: -1.0 A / 12.4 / 12.2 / 12.3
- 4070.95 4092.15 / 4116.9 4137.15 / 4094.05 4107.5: 1.3 A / 12.9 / 12.8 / 12.9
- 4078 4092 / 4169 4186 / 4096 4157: 2.5 A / 13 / 12.4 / 12.7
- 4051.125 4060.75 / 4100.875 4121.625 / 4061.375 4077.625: -1.7 A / 11.2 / 11.9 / 11.4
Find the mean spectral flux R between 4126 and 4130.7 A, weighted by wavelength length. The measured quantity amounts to 12.4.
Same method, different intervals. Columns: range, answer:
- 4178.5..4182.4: 12.5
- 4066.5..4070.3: 11.8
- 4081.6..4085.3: 12.9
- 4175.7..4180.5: 12.1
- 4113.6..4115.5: 12.7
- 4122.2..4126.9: 13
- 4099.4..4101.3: 11.2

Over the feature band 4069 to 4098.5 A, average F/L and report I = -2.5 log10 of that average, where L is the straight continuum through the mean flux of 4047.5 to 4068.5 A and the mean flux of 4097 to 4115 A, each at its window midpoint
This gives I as -0.12 mag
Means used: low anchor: 11.9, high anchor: 11.4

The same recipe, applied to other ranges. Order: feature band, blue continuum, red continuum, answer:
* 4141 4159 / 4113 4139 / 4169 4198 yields 0.06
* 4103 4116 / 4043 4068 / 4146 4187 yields 0.04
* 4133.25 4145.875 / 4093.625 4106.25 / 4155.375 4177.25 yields -0.03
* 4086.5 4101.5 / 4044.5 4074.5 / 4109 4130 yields -0.03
